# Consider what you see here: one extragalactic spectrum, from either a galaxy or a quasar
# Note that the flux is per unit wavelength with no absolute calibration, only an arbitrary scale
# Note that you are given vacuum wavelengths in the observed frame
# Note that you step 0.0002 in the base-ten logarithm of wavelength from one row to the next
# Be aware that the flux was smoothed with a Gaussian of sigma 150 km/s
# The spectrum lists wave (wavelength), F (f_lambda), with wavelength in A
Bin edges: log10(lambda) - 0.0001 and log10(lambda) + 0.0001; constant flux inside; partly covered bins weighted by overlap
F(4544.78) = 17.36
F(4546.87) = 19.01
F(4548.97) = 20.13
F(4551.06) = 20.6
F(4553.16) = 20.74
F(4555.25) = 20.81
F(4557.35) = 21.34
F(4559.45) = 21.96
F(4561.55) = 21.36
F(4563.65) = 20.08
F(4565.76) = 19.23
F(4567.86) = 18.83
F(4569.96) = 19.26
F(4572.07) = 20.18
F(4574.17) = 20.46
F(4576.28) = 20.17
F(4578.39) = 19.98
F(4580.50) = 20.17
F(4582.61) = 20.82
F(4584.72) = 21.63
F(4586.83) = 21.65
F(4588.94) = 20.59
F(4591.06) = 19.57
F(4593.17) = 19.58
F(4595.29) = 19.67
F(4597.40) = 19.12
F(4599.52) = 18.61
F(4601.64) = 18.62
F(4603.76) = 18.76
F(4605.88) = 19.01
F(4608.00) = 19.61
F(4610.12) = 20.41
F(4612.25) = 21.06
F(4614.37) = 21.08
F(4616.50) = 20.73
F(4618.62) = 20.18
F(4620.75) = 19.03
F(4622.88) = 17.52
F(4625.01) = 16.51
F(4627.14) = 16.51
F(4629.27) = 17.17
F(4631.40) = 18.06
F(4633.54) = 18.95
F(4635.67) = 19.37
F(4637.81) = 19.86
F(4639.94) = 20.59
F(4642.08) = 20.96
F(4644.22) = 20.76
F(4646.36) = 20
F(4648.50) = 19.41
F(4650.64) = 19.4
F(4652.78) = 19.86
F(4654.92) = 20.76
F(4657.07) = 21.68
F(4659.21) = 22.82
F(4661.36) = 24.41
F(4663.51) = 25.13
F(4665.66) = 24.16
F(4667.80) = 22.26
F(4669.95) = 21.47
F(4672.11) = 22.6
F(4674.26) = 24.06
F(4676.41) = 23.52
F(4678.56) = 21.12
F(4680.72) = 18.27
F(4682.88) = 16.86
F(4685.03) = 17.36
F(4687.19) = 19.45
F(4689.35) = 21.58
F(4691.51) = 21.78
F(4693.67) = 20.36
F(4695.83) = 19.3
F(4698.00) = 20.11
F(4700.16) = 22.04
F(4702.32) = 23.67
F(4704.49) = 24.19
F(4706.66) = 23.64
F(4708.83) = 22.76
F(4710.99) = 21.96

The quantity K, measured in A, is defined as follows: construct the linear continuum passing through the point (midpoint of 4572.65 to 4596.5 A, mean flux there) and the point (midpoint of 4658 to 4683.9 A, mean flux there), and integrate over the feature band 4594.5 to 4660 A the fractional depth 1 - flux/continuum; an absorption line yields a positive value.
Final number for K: 5.4 A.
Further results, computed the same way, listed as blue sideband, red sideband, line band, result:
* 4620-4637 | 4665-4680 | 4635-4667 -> -1.56 A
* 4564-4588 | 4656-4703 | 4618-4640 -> 2.63 A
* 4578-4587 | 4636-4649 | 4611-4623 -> 0.22 A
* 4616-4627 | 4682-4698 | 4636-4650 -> -1.00 A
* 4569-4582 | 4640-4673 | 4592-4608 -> 1.13 A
